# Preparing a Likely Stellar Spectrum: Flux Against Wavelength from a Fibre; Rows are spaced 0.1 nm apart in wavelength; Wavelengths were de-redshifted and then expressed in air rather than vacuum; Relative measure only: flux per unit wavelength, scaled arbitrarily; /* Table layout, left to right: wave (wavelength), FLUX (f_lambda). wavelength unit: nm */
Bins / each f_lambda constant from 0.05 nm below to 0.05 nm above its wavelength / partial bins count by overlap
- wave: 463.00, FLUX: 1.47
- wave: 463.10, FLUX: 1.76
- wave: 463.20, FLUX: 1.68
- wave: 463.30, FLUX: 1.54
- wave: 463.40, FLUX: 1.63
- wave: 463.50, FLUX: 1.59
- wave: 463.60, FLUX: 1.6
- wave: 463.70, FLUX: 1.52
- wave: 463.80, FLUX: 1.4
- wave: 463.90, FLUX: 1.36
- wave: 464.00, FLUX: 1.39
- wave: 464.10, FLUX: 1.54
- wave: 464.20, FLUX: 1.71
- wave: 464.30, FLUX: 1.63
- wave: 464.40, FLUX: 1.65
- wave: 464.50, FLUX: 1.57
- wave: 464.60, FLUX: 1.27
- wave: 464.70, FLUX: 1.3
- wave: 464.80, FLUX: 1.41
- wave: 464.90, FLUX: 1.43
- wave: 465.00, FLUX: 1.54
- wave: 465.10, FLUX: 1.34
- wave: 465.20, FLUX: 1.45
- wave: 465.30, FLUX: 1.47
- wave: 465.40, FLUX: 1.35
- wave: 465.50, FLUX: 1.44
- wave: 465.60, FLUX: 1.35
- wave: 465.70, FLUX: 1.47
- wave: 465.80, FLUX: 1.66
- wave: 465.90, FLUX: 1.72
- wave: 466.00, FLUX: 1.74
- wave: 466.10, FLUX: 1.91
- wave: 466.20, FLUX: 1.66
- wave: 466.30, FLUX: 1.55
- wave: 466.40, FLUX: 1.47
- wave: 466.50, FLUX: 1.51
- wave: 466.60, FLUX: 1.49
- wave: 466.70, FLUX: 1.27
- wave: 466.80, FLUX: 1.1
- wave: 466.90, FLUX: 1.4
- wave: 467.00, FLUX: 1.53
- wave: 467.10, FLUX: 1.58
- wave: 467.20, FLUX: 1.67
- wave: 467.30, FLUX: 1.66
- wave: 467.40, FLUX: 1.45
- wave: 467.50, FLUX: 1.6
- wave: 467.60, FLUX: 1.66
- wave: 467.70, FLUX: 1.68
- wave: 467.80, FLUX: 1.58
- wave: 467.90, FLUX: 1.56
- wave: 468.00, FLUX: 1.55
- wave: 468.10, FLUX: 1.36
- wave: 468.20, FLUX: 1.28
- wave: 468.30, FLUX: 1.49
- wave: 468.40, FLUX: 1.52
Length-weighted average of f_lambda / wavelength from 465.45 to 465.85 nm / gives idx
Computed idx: 1.48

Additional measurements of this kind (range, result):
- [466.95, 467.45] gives 1.58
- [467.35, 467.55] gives 1.52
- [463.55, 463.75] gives 1.56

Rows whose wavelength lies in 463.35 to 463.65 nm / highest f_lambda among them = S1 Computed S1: 1.63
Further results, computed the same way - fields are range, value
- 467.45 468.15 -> 1.68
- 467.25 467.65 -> 1.66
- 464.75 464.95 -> 1.43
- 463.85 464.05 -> 1.39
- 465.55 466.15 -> 1.91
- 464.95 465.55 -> 1.54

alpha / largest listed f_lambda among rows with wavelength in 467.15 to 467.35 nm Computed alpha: 1.67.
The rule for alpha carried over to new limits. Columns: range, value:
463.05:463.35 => 1.76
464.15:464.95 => 1.71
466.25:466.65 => 1.55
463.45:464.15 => 1.6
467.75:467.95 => 1.58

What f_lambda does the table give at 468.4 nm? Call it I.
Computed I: 1.52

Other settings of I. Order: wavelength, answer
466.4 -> 1.47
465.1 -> 1.34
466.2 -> 1.66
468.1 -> 1.36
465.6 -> 1.35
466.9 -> 1.4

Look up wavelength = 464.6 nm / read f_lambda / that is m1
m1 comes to 1.27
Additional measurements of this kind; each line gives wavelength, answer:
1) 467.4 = 1.45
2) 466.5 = 1.51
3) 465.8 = 1.66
